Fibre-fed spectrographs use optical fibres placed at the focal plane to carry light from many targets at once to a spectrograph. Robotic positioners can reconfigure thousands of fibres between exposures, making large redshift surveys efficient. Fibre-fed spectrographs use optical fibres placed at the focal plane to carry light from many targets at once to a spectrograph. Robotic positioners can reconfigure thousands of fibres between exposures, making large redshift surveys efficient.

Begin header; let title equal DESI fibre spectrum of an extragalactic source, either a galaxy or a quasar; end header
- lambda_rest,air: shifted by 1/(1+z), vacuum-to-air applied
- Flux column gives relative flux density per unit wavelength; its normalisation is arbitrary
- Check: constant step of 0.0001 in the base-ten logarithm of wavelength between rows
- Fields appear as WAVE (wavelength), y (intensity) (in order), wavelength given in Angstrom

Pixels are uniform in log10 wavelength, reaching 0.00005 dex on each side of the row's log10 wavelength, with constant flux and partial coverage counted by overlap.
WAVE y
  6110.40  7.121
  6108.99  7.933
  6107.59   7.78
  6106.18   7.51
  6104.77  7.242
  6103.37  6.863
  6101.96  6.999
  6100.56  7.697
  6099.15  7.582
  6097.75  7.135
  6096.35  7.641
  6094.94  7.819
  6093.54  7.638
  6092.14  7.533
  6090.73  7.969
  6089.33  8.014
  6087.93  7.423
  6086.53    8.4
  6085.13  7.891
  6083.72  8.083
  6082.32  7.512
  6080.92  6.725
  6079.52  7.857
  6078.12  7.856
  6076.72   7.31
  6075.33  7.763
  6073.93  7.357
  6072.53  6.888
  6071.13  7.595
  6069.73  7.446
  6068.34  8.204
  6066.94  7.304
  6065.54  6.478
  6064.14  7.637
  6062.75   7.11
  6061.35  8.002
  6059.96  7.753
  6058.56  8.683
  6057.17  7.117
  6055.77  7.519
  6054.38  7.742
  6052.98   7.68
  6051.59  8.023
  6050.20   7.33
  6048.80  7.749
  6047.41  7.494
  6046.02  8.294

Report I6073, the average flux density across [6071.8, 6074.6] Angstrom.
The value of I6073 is 7.12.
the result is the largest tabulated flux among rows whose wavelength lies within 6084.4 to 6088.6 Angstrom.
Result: 8.4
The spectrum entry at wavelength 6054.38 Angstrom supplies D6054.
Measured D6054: 7.742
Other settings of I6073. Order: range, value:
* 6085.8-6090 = 7.95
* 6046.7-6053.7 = 7.66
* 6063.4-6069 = 7.39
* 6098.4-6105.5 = 7.28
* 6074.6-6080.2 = 7.7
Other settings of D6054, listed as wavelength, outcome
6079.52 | 7.857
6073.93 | 7.357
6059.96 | 7.753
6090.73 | 7.969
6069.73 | 7.446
